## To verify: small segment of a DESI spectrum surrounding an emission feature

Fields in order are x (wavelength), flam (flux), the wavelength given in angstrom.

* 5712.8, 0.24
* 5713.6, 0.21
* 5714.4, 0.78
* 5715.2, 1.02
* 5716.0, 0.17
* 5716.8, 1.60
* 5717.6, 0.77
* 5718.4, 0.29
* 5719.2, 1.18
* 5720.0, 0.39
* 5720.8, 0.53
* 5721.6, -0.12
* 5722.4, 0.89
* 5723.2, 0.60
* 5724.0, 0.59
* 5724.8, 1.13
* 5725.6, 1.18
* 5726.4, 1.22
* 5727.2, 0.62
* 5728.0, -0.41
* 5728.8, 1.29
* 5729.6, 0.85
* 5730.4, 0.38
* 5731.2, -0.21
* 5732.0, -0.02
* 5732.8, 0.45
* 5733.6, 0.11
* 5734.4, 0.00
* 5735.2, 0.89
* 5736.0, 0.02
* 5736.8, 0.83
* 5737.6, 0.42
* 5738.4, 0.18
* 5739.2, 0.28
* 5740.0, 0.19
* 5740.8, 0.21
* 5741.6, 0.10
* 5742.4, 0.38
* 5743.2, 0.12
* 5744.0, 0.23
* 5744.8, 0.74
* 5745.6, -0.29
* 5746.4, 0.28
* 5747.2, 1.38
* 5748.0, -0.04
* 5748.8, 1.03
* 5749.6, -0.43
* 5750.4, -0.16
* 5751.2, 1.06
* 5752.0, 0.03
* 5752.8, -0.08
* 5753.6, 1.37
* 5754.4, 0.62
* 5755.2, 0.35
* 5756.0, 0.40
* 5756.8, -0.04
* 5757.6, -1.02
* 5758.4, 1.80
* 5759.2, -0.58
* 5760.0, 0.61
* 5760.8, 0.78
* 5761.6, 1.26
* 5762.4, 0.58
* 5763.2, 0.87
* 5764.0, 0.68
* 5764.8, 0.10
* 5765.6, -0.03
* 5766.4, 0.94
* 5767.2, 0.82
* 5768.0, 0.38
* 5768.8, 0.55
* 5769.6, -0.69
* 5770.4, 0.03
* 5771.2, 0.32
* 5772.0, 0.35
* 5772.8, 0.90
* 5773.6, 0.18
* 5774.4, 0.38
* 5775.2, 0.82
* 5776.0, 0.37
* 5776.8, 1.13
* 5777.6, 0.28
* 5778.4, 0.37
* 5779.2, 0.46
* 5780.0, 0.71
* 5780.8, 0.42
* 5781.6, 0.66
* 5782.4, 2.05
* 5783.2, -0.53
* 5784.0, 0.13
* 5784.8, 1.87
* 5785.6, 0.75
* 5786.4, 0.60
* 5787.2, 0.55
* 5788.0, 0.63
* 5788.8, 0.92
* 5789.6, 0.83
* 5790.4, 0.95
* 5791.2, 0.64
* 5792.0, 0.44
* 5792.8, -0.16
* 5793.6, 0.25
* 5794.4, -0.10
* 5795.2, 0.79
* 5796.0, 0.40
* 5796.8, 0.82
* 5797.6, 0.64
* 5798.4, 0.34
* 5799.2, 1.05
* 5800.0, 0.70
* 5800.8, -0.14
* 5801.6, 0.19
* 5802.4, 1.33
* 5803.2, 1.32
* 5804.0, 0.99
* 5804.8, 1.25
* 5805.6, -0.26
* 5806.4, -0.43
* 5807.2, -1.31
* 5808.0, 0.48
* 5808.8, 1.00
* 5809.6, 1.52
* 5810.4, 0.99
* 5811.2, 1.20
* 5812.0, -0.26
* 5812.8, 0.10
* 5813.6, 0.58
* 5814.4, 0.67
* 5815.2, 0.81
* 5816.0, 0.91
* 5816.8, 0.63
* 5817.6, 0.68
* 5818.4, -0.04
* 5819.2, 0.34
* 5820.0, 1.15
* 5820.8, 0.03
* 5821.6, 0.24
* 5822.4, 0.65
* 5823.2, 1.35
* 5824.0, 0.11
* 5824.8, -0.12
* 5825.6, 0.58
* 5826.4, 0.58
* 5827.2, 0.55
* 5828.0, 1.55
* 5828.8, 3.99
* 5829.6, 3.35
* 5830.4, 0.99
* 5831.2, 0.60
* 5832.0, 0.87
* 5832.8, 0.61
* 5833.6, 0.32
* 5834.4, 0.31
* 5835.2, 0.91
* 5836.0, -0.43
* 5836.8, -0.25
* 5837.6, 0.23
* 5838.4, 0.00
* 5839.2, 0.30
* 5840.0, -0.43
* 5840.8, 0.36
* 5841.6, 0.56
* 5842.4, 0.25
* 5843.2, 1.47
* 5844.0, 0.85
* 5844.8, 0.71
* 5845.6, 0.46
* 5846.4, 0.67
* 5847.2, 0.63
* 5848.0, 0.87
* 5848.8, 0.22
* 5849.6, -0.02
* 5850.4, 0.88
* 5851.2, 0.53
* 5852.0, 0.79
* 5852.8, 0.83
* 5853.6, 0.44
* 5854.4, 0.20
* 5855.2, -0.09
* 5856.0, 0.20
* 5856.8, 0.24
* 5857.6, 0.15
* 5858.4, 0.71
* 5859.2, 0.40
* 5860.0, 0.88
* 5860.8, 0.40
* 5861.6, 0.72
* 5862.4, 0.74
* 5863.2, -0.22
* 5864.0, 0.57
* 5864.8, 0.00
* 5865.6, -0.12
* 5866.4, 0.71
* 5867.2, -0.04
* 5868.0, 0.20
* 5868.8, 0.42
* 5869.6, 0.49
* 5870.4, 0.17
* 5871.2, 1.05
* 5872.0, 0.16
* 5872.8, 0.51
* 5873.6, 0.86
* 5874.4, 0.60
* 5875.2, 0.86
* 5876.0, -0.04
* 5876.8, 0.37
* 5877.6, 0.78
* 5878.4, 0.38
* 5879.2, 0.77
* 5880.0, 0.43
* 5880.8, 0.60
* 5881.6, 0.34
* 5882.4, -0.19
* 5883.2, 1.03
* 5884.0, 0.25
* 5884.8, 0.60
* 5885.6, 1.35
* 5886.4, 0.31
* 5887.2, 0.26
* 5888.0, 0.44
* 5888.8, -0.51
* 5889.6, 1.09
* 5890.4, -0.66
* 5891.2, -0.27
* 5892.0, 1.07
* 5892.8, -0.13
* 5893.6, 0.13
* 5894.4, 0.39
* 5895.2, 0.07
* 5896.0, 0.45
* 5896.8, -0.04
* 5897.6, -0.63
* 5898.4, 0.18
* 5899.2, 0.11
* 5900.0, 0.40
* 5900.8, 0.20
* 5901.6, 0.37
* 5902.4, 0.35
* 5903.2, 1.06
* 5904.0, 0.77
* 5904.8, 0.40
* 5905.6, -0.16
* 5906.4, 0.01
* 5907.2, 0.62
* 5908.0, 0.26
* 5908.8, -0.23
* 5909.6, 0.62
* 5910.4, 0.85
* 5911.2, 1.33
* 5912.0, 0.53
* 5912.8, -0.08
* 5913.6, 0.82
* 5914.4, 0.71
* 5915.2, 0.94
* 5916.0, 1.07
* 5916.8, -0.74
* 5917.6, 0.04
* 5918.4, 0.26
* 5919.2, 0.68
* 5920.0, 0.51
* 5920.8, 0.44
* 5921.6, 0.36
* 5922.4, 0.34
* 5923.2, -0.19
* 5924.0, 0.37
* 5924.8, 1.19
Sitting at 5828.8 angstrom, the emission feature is H-beta 4861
